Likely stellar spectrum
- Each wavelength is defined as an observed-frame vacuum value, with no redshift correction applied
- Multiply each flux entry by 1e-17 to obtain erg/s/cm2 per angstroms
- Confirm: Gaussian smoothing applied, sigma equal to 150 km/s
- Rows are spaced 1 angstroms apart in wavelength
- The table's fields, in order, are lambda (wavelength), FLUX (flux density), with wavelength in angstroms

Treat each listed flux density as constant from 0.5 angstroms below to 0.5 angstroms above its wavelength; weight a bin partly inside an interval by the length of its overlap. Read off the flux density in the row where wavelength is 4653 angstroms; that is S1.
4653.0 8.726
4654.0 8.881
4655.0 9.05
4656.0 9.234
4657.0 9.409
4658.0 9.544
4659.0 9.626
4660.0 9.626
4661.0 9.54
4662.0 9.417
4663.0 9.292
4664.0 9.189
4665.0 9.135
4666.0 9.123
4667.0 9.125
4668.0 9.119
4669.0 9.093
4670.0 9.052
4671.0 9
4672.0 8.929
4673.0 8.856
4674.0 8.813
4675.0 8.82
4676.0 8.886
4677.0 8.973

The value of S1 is 8.726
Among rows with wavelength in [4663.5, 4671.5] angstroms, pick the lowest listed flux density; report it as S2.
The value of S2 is 9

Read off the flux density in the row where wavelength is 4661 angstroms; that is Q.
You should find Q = 9.54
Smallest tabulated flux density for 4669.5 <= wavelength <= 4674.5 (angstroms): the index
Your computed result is 8.813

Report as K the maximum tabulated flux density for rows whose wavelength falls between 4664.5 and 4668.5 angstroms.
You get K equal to 9.135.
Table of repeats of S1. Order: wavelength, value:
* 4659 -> 9.626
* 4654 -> 8.881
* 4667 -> 9.125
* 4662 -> 9.417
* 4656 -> 9.234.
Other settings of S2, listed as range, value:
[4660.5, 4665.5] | 9.135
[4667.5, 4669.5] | 9.093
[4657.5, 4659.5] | 9.544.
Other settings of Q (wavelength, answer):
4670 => 9.052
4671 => 9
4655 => 9.05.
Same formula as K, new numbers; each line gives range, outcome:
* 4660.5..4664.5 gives 9.54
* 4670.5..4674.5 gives 9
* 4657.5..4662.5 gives 9.626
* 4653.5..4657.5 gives 9.409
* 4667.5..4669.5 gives 9.119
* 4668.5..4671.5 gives 9.093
